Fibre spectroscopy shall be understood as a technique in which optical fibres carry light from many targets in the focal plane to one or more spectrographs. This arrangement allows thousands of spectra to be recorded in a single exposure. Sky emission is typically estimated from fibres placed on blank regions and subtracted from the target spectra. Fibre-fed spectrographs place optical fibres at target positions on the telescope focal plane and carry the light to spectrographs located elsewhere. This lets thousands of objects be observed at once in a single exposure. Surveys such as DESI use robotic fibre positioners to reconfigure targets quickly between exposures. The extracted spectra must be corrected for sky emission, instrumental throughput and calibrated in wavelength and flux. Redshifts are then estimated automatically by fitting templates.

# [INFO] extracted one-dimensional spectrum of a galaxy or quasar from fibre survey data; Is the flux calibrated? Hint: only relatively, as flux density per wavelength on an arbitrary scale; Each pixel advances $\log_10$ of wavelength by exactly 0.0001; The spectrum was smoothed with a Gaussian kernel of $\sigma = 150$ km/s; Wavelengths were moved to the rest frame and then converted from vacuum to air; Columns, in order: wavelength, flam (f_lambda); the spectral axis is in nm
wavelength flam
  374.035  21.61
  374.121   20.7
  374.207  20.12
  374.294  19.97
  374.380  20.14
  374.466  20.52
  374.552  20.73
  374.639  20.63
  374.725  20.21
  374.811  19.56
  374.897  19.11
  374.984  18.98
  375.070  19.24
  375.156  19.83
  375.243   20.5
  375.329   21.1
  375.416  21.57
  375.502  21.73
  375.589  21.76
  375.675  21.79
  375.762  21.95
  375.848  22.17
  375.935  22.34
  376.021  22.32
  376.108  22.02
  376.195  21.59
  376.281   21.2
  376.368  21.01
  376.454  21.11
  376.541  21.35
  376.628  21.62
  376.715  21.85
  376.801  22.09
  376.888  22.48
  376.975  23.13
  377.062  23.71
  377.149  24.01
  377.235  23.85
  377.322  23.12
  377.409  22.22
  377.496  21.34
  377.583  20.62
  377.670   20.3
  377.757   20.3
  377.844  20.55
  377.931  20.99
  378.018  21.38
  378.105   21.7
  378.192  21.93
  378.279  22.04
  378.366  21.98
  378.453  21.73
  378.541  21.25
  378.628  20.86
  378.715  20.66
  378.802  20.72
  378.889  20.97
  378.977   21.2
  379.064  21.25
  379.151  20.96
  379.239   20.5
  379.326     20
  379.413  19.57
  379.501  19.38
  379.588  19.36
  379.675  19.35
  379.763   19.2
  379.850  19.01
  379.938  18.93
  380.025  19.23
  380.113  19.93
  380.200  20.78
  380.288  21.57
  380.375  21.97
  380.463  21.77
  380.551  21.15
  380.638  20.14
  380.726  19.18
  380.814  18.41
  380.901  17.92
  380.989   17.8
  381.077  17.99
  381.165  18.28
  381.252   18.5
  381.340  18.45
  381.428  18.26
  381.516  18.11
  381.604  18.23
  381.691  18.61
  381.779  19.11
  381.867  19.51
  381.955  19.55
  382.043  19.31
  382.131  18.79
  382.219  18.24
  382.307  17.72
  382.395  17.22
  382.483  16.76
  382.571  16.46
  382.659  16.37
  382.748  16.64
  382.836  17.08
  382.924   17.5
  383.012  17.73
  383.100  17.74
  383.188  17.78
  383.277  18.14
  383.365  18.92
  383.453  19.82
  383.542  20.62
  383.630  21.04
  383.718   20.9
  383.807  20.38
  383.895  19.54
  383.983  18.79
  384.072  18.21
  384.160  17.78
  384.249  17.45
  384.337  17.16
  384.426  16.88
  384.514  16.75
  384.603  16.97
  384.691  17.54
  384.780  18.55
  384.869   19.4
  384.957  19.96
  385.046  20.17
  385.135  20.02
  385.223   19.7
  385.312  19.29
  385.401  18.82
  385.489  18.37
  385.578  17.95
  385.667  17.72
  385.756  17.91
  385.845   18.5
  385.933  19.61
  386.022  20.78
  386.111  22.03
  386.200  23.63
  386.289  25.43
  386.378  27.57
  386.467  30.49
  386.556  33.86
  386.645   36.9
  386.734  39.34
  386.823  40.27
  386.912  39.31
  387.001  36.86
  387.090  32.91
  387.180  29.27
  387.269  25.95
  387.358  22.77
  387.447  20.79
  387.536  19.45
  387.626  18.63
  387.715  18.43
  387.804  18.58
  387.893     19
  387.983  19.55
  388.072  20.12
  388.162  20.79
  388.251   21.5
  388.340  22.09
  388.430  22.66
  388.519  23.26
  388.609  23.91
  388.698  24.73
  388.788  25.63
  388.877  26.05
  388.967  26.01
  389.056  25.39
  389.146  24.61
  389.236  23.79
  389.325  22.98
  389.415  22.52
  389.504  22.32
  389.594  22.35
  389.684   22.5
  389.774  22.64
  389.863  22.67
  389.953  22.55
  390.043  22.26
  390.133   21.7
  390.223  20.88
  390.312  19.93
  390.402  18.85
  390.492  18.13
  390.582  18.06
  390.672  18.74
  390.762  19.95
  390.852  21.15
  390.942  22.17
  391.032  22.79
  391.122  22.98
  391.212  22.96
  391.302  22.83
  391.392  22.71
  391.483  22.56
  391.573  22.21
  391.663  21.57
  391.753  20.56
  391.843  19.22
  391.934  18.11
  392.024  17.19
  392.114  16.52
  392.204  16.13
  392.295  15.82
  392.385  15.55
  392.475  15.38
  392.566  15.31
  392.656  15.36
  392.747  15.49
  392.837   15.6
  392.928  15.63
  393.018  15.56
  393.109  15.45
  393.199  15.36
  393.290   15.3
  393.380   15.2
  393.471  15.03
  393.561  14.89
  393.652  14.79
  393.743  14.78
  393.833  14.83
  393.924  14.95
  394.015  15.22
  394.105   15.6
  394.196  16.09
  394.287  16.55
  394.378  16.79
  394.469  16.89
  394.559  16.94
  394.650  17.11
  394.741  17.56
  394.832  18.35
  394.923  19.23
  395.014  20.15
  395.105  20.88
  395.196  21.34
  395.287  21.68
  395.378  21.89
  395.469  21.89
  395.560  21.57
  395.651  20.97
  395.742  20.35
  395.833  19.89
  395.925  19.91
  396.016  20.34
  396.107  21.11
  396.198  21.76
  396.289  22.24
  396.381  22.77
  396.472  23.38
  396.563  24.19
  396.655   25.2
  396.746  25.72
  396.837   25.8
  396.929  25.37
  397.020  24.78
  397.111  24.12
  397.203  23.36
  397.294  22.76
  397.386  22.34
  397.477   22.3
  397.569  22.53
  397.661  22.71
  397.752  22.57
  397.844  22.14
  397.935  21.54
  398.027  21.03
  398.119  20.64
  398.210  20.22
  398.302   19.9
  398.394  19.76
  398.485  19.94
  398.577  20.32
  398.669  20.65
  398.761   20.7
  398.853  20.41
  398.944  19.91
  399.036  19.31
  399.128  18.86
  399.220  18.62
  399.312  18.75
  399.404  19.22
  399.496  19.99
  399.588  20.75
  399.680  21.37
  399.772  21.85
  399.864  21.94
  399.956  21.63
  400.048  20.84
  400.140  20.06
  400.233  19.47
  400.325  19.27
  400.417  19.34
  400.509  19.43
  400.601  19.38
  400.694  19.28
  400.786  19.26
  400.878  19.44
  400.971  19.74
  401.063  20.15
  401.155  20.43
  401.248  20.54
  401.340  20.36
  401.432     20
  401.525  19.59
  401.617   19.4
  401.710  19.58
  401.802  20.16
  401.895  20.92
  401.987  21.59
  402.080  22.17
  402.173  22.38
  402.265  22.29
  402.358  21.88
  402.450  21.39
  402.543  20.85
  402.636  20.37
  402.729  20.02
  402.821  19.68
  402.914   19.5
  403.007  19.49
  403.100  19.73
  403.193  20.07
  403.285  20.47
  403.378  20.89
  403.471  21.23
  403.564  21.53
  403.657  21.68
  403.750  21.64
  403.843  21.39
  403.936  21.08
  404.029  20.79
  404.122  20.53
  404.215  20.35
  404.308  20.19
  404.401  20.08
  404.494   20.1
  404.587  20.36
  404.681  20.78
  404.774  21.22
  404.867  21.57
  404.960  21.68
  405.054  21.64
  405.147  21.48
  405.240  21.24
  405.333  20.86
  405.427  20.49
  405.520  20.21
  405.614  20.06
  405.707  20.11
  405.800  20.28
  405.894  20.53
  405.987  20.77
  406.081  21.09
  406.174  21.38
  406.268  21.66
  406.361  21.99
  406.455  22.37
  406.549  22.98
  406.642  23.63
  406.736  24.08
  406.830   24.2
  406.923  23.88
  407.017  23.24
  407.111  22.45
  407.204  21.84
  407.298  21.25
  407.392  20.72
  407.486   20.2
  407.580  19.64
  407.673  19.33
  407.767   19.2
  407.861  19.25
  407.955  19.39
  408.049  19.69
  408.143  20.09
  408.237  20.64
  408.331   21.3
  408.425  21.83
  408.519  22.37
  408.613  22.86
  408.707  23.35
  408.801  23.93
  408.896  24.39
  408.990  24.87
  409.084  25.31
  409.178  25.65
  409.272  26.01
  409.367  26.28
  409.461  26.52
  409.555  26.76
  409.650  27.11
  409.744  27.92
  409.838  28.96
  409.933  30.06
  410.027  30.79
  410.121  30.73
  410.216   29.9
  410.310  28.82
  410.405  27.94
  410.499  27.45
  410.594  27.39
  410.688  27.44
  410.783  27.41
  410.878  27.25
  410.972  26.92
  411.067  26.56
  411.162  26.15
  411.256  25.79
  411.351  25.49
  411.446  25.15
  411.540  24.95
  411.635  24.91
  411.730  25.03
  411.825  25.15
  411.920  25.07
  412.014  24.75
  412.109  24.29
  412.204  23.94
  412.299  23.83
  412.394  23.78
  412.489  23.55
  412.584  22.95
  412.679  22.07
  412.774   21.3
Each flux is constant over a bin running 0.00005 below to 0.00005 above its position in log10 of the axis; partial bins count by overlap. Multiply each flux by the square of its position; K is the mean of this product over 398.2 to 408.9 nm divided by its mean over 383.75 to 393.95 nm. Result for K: 1.07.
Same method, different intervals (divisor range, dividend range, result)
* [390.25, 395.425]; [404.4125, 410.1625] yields 1.35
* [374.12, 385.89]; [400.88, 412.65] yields 1.31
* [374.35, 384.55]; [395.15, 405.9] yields 1.17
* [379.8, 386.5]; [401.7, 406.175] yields 1.20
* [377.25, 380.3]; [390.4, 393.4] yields 0.95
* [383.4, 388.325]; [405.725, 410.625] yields 1.19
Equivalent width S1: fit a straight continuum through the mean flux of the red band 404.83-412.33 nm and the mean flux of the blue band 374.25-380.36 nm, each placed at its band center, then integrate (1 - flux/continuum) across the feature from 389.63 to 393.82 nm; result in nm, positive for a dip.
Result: 0.678 nm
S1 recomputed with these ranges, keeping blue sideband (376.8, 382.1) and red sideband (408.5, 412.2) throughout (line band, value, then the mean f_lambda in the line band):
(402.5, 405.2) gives 0.47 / 20.7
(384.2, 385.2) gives 0.15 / 18.3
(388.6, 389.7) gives -0.09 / 24.1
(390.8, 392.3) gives 0.14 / 20.6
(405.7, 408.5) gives 0.48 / 21.3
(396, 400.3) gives 0.43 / 21.6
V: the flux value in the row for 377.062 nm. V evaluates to 23.71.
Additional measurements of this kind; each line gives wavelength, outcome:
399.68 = 21.37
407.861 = 19.25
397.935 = 21.54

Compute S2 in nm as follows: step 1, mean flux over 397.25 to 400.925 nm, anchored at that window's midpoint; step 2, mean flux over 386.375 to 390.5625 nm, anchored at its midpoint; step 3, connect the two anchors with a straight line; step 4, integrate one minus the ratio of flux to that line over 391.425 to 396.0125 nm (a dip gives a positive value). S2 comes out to 1.00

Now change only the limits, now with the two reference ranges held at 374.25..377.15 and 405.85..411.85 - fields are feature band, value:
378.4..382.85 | 0.49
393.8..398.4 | 0.47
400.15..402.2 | 0.30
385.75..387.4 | -0.49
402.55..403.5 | 0.14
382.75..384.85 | 0.34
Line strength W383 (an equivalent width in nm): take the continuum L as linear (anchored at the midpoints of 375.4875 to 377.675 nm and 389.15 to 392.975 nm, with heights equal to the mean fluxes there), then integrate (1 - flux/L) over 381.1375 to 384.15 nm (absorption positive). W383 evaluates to 0.39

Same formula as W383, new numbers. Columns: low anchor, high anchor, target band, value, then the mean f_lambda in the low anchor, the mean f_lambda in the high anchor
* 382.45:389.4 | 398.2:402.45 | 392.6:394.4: 0.48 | 22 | 20.3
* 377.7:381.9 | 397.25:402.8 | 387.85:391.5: -0.34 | 20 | 20.6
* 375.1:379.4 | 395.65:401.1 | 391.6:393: 0.29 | 21.5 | 21.2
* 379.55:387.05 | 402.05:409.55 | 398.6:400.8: 0.13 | 20.6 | 21.6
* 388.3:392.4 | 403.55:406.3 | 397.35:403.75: 0.17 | 21.6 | 20.9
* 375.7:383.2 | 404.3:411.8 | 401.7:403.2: 0.14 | 20.2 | 23.5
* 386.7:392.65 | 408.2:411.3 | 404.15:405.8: 0.30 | 22.4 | 26.3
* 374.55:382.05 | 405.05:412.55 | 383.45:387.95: -0.23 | 20.6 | 23.9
